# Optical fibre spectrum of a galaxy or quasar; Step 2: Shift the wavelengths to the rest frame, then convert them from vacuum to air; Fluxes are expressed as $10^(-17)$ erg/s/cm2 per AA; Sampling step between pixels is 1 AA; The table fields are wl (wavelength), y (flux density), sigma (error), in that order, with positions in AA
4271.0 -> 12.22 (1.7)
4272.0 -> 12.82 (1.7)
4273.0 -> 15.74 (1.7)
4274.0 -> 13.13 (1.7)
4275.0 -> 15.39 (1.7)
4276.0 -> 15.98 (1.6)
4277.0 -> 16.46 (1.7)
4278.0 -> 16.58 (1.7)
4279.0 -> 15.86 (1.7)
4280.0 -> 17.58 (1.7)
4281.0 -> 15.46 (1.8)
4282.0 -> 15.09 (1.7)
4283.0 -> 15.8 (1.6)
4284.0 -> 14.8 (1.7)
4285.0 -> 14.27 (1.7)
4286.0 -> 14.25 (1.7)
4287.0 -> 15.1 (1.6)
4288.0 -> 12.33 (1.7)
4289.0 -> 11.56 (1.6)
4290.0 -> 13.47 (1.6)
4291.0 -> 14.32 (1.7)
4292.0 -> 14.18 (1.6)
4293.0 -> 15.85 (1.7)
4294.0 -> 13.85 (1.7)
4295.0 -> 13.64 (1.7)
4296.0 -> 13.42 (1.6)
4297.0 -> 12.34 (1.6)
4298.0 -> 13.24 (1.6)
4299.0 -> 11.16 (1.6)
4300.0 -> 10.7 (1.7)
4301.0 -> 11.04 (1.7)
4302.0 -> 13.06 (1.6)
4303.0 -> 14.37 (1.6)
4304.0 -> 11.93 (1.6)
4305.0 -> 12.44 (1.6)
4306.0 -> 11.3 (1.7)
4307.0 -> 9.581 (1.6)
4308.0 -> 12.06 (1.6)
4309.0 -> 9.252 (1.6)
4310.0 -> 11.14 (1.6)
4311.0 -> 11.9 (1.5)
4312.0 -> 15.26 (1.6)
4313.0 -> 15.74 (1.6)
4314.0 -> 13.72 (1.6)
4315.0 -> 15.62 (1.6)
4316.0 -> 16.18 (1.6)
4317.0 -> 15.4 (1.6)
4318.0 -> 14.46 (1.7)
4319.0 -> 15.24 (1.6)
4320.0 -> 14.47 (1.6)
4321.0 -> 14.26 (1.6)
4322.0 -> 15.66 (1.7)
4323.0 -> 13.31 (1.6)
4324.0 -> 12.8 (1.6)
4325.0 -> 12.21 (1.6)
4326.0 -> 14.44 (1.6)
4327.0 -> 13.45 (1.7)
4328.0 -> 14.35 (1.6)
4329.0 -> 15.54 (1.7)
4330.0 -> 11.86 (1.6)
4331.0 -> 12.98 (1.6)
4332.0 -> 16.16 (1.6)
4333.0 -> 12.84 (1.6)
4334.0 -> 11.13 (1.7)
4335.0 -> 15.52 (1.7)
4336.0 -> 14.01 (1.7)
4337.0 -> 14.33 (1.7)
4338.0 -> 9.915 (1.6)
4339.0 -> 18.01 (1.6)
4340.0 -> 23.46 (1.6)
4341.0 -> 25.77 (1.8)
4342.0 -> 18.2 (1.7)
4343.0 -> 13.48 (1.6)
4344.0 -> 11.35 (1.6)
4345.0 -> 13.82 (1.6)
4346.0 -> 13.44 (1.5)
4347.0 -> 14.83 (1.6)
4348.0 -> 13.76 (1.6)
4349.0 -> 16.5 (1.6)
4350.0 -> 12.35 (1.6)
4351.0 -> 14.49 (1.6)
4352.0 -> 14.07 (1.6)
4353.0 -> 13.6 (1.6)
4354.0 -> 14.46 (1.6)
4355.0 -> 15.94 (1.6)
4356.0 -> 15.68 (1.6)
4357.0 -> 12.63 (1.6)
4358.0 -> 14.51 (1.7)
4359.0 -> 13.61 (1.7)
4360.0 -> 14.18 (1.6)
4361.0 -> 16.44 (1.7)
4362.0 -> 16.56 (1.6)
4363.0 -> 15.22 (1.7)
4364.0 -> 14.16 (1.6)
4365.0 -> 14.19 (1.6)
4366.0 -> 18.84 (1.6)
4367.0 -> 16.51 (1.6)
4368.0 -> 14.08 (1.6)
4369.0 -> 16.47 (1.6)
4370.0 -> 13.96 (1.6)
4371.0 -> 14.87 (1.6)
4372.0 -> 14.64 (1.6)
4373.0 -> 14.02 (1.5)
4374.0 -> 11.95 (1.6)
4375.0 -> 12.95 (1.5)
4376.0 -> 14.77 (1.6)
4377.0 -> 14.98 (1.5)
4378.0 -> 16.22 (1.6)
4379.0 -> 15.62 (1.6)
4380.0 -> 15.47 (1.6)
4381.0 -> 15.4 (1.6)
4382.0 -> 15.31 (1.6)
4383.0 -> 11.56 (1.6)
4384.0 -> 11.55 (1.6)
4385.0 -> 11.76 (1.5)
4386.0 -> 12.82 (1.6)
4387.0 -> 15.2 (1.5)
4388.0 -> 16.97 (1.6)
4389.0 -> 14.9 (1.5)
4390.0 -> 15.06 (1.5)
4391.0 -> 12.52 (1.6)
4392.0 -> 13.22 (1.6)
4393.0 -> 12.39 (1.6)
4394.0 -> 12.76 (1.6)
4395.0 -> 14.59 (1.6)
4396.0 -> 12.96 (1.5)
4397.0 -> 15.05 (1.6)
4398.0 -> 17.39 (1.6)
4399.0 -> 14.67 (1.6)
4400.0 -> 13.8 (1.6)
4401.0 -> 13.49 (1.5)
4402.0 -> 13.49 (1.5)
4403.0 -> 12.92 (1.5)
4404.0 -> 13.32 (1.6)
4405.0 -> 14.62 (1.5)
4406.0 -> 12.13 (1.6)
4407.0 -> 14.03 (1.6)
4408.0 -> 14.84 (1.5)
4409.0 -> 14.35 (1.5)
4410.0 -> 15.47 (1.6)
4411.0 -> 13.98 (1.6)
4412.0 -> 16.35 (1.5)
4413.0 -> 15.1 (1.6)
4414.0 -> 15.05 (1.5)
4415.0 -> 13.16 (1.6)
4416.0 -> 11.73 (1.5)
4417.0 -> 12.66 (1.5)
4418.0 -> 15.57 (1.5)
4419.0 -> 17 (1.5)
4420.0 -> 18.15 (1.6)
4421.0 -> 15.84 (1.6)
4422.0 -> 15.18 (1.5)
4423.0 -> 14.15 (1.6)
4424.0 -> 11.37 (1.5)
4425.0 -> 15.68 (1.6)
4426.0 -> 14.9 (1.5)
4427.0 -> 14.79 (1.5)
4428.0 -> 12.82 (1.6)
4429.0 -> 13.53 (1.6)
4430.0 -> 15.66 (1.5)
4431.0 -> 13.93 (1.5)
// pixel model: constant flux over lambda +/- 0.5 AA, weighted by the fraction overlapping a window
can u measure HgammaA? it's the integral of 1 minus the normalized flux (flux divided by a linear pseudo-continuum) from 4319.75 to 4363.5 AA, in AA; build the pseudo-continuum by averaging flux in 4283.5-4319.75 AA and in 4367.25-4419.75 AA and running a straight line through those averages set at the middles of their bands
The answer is -3.08 AA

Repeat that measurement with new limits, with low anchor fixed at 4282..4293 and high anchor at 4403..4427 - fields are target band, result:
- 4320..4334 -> 0.49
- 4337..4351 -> -1.33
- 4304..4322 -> 0.99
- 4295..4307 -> 1.66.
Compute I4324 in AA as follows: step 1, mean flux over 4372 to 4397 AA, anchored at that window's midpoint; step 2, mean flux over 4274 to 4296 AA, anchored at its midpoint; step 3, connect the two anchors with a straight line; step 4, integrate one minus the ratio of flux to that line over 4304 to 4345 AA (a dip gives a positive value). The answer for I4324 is 0.8 AA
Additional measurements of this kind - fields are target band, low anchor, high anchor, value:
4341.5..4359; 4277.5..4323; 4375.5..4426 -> -0.3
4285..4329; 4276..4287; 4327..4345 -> 5.7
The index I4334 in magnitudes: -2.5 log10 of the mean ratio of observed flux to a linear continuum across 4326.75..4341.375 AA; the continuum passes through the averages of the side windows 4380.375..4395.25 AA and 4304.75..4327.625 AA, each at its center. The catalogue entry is -0.13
